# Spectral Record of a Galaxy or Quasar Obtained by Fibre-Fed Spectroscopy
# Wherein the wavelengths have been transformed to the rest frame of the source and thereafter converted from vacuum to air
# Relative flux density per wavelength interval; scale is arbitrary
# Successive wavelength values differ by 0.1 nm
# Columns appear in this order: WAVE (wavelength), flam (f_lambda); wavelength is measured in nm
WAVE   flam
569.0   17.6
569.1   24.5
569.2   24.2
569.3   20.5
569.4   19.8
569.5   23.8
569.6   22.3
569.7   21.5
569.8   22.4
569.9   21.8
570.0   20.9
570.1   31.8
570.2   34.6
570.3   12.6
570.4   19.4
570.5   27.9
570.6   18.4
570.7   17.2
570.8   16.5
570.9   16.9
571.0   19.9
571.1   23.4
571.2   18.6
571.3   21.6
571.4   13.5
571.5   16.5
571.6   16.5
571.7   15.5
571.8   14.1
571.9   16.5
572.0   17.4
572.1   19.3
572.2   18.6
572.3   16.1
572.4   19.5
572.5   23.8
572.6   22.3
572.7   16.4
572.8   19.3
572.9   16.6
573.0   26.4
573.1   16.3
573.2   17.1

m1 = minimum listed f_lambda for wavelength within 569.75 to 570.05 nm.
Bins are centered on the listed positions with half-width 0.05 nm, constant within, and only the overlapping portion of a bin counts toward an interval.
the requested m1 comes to 20.9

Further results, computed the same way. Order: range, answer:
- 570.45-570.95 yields 16.5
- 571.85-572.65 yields 16.1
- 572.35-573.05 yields 16.4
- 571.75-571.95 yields 14.1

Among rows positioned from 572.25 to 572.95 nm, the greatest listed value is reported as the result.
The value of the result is 23.8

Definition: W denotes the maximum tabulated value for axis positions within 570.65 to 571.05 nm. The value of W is 19.9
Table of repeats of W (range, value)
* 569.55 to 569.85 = 22.4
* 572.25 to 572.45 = 19.5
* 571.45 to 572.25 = 19.3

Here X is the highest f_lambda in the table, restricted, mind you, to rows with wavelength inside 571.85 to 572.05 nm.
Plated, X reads 17.4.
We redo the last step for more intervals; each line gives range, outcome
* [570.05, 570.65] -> 34.6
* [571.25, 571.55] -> 21.6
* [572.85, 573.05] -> 26.4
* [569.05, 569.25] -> 24.5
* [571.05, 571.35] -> 23.4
